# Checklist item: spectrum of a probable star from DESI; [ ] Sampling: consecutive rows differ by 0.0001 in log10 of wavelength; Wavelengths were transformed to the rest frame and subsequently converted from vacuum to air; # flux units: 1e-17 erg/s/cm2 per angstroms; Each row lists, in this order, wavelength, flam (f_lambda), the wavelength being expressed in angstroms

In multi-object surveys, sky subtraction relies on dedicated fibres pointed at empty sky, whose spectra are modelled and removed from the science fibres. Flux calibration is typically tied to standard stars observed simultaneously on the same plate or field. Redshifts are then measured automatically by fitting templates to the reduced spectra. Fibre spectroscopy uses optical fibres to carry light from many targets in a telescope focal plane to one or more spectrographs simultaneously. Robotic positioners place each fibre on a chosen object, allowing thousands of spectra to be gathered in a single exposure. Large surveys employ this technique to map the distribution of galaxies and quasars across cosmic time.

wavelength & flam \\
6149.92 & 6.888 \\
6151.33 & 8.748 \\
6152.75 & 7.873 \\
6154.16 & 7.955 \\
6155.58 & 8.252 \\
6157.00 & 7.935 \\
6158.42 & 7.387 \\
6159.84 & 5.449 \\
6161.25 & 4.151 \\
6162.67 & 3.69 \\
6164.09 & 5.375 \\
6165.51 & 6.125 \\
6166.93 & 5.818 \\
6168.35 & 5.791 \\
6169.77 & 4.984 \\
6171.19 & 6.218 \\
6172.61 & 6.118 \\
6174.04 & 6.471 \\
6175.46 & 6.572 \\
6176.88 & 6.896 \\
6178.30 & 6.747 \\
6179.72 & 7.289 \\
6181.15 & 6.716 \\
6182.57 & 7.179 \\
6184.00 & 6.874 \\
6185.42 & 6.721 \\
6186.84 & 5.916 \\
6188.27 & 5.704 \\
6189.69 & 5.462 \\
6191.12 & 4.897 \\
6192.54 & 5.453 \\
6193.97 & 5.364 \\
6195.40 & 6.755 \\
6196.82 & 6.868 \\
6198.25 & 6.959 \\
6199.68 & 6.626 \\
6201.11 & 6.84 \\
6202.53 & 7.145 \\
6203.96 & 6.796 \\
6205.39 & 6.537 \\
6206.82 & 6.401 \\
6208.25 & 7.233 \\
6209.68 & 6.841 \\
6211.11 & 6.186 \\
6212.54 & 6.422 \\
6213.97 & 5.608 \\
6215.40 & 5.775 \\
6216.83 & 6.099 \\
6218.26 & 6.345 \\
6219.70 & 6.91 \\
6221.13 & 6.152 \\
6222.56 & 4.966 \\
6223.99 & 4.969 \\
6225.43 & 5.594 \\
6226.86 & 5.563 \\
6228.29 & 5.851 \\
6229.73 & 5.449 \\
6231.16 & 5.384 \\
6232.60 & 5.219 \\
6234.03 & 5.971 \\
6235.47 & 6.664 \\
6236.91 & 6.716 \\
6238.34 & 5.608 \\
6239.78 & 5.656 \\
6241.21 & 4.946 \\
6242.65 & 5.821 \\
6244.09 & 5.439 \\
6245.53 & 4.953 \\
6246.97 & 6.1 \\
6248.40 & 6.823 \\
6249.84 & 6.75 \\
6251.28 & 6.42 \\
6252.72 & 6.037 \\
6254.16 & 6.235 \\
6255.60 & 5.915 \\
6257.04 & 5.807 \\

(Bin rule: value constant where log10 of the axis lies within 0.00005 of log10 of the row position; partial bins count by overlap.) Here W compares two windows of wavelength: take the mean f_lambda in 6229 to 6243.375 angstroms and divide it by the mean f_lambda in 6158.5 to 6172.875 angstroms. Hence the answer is 1.1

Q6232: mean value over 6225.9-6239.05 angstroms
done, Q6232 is 5.82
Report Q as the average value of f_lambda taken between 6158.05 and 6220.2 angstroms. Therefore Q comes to 6.21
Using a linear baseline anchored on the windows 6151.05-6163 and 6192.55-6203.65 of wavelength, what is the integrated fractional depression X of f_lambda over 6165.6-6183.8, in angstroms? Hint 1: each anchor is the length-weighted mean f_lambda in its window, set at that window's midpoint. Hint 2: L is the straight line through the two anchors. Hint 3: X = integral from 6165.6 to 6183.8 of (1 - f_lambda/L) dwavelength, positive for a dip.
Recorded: 0.9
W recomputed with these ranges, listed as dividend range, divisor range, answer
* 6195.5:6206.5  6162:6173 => 1.24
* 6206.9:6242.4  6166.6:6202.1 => 0.94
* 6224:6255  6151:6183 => 0.90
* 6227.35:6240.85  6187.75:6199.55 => 0.97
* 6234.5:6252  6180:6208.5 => 0.93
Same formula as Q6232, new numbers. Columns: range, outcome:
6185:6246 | 6.02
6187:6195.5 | 5.54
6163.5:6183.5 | 6.32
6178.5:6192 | 6.31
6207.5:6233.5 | 5.92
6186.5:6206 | 6.24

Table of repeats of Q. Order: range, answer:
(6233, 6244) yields 5.87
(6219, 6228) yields 5.7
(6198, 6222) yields 6.5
